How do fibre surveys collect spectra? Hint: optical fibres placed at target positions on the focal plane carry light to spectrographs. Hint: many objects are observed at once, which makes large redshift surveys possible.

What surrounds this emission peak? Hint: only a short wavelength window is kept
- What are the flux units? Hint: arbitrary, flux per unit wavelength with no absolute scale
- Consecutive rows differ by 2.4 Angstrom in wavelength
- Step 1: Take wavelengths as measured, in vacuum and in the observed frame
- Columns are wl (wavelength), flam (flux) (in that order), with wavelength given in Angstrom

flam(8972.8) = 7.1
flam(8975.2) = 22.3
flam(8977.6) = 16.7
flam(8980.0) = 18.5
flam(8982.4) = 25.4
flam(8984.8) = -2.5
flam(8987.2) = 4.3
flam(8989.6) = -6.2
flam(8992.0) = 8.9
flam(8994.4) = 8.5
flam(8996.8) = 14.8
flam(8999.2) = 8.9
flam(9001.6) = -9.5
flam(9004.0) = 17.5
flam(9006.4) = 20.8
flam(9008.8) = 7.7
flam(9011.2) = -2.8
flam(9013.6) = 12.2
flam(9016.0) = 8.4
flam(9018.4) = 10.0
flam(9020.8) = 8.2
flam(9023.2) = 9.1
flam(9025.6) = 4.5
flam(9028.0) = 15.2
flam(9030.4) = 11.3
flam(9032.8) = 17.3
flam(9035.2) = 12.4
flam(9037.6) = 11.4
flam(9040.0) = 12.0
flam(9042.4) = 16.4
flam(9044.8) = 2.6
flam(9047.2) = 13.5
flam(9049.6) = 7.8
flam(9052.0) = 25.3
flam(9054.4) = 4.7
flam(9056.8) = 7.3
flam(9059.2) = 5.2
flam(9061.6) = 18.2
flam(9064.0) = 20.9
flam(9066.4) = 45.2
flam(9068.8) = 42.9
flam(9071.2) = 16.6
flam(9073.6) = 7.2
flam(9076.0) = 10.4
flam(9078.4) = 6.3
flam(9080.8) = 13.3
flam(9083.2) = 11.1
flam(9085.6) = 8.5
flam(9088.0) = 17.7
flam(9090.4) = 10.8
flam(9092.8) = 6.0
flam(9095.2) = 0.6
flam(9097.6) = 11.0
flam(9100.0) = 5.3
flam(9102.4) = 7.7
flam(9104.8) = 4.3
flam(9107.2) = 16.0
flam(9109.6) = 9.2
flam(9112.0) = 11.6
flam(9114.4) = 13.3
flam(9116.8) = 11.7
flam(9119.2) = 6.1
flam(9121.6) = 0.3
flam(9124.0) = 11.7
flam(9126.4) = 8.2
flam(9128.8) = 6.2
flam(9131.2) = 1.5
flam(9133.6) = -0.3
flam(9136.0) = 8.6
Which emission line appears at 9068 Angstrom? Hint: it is [O III] 5007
